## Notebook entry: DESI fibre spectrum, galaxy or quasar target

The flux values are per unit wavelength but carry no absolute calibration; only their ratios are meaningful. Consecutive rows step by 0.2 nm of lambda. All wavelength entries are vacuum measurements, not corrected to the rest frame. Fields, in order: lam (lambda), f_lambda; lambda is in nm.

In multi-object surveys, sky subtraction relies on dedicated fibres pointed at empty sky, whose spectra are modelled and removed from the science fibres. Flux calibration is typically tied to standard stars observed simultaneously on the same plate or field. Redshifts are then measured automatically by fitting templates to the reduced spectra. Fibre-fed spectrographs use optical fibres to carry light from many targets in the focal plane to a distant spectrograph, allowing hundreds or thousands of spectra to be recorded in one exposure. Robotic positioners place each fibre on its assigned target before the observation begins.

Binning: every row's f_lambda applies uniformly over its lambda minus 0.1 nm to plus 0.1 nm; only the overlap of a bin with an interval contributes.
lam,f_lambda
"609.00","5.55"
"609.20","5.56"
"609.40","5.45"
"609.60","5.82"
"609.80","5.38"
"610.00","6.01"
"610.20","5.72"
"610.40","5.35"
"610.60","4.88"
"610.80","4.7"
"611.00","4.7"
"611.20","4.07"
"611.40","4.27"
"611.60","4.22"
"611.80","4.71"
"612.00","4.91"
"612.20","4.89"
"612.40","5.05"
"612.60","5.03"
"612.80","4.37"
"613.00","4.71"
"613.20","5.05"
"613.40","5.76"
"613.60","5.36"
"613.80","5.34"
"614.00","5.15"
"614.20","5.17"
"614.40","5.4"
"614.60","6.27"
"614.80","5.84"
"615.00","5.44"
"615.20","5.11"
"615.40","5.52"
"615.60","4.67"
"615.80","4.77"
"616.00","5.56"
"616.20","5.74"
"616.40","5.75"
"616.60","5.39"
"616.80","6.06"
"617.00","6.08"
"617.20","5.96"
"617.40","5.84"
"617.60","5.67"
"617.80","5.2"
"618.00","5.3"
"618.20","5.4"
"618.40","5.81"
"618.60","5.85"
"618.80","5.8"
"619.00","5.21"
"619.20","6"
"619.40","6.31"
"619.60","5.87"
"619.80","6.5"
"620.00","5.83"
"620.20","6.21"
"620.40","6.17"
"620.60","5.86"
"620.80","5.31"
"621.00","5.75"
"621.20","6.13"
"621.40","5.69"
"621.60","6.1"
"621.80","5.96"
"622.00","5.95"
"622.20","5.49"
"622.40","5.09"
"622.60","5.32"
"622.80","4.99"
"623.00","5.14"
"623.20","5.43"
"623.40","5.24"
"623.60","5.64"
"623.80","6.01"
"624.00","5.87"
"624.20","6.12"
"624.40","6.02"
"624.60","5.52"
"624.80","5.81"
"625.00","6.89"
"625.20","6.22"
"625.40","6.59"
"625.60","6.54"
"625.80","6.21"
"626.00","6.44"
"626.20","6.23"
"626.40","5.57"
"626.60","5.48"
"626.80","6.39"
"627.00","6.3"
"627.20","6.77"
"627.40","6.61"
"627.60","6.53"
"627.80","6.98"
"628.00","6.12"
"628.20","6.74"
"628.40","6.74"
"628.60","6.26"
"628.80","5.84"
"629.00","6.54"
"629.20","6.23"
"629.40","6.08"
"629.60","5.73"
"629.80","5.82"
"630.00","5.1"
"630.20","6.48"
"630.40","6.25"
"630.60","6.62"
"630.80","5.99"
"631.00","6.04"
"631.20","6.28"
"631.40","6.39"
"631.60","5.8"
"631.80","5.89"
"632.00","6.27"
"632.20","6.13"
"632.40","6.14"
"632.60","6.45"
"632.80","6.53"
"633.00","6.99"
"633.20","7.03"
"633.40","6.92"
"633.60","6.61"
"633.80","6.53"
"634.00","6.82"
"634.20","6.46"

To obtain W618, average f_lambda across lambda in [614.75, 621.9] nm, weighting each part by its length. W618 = 5.71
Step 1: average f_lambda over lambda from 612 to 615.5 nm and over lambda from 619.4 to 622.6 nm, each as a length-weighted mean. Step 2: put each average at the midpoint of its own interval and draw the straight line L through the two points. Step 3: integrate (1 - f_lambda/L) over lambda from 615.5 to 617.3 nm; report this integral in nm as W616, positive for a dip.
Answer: -0.025 nm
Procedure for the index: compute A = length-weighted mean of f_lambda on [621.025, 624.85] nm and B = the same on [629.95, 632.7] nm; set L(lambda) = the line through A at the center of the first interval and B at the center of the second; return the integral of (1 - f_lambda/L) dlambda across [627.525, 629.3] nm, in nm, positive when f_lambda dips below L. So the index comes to -0.14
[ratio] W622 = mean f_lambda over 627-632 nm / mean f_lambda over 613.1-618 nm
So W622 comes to 1.1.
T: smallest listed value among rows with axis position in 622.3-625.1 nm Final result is 4.99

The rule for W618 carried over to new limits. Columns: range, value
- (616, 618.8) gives 5.7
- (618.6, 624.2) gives 5.74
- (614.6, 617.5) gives 5.58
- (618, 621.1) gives 5.84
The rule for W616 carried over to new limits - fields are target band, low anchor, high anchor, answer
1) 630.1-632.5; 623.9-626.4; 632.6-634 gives 0.15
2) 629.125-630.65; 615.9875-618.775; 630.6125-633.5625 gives 0.06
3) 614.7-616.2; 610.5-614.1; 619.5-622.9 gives -0.04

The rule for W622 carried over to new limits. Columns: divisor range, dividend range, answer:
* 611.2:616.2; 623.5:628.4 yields 1.22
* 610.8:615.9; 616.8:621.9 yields 1.16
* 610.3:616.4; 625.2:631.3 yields 1.23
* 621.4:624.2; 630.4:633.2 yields 1.13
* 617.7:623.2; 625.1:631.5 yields 1.10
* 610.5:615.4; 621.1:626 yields 1.16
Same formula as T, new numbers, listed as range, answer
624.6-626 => 5.52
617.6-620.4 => 5.2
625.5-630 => 5.1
